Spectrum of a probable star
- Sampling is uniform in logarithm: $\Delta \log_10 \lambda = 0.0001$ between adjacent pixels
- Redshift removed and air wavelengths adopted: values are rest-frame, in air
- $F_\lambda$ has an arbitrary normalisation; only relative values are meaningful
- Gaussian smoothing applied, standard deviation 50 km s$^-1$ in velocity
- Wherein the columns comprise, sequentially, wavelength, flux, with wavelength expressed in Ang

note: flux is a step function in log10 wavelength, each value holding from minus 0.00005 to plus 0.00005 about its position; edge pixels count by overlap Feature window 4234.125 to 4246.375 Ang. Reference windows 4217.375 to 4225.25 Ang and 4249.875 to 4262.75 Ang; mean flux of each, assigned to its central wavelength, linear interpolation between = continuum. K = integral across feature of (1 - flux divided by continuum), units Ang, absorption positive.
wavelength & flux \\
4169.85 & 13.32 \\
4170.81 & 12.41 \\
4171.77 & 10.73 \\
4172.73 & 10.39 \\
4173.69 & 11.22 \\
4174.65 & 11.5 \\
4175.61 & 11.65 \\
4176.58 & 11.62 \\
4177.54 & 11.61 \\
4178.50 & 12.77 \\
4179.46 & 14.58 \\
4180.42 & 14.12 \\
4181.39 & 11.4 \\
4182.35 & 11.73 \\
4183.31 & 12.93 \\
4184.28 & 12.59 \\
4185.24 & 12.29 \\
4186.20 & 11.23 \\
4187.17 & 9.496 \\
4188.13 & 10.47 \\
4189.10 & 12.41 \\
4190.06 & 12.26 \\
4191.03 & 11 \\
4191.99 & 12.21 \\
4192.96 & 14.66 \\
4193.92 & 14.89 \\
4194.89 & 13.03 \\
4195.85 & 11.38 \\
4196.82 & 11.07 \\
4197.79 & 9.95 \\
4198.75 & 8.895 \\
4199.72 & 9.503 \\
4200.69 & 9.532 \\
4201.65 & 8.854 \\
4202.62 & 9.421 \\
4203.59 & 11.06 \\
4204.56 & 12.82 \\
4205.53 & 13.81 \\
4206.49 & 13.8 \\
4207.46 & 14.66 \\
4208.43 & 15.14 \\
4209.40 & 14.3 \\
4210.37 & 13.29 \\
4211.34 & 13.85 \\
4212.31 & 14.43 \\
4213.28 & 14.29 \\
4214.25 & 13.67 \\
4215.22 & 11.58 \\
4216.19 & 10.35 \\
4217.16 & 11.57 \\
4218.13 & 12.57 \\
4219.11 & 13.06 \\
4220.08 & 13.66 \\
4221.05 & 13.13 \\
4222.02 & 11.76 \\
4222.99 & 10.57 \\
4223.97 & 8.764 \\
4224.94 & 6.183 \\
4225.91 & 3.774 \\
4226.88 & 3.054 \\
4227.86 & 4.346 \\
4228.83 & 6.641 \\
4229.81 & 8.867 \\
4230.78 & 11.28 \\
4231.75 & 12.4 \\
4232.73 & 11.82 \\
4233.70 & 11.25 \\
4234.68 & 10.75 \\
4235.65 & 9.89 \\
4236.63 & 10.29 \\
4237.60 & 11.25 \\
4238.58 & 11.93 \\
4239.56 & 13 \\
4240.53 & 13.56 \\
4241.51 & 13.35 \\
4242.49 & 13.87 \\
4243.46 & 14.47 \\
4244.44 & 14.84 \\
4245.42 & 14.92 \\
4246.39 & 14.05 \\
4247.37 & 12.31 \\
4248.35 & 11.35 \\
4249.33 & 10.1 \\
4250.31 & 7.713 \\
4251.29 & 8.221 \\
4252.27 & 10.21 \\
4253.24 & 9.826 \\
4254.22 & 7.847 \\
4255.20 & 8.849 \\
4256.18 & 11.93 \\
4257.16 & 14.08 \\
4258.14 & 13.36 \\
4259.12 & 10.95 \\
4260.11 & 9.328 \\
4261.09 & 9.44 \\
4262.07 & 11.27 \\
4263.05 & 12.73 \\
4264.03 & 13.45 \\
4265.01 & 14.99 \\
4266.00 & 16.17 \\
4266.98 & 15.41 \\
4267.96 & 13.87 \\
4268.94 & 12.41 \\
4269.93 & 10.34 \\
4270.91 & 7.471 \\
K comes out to -2.3 Ang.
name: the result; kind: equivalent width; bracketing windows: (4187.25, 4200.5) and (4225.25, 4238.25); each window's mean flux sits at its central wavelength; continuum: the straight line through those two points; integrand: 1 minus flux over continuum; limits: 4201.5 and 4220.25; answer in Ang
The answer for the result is -4.57 Ang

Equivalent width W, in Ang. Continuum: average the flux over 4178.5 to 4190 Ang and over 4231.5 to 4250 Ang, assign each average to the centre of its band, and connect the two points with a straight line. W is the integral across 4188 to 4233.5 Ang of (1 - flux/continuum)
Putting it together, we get 3.5 Ang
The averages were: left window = 12.1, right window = 12.3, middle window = 11.3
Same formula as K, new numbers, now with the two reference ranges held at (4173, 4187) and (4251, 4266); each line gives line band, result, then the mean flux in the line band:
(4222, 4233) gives 3.4 Ang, 8.07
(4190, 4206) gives 0.7 Ang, 11.4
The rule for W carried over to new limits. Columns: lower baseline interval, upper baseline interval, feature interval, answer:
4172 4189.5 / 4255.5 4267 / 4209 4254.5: 4.3 Ang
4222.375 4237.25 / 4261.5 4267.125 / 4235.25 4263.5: -0.3 Ang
